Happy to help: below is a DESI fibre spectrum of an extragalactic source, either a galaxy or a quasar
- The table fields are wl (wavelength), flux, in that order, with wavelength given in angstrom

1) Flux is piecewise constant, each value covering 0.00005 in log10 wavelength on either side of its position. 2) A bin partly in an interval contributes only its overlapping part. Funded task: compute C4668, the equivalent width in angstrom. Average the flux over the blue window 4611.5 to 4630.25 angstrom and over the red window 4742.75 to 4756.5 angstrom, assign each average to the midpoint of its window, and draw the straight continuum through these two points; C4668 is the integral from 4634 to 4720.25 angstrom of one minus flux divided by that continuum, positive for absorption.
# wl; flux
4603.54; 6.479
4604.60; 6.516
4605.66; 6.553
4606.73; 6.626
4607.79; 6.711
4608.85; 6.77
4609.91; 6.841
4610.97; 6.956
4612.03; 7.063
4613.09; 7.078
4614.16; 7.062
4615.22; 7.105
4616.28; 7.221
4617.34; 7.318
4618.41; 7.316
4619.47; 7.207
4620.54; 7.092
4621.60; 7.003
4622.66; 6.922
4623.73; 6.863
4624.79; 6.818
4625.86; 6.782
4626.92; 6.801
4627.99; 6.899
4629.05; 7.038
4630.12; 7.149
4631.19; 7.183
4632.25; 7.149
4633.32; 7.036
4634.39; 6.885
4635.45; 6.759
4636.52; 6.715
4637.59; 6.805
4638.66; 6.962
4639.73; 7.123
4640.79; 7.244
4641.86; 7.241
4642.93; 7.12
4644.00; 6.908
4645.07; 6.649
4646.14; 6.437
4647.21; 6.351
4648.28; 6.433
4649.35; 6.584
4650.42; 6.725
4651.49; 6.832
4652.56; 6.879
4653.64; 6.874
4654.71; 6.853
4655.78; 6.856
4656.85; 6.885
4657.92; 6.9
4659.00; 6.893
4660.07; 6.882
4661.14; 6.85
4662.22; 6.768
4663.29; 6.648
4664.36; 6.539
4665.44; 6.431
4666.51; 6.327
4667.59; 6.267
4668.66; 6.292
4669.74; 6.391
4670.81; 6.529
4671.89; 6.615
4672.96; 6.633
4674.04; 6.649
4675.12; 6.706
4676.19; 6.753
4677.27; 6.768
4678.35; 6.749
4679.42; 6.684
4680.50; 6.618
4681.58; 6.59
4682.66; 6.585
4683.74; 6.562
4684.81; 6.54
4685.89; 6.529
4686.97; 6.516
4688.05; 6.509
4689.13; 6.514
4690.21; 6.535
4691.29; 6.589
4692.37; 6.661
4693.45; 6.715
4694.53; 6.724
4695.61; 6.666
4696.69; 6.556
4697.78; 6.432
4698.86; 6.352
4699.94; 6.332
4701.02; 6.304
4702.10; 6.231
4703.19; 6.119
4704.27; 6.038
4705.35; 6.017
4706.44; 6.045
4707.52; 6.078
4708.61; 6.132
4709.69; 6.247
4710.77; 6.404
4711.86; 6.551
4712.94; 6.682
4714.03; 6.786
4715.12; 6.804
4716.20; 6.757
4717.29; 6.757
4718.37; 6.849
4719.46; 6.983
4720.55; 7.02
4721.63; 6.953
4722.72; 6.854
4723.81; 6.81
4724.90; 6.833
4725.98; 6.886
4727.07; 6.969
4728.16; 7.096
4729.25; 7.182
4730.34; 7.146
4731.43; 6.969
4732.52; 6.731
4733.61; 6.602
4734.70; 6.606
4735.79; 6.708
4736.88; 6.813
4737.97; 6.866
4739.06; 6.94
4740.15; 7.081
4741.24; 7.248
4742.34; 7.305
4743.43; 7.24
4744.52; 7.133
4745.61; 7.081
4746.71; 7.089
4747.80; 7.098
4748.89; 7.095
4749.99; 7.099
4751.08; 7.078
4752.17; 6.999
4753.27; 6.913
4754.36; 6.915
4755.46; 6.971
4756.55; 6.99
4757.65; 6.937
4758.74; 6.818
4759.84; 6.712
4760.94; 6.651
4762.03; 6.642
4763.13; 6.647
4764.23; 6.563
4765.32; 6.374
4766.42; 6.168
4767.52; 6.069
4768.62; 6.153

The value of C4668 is 5.2 angstrom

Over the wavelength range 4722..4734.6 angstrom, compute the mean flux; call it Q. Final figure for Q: 6.9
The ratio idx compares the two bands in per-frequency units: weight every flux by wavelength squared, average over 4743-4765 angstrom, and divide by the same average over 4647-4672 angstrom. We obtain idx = 1.1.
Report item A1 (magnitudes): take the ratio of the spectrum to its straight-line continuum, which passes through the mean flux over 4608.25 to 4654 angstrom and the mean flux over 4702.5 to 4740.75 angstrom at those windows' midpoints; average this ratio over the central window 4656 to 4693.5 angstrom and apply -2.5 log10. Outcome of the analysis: 0.03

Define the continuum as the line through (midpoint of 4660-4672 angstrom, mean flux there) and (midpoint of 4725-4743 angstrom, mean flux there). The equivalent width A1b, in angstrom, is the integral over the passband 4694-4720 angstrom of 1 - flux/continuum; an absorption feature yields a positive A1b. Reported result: 1.26 angstrom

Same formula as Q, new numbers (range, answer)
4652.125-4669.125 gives 6.7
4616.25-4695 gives 6.77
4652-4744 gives 6.67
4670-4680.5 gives 6.67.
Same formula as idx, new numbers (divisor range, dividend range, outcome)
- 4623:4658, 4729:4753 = 1.06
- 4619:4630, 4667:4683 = 0.97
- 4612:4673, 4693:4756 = 1.02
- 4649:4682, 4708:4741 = 1.05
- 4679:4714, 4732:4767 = 1.09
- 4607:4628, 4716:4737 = 1.03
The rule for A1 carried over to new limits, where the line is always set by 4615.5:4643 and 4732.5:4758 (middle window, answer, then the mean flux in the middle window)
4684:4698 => 0.068 mag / 6.58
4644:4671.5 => 0.059 mag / 6.65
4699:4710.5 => 0.137 mag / 6.17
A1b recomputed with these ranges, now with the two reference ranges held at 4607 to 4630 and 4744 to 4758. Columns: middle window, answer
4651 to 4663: 0.3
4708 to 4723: 0.7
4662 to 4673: 0.8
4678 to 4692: 0.9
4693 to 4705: 1.1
